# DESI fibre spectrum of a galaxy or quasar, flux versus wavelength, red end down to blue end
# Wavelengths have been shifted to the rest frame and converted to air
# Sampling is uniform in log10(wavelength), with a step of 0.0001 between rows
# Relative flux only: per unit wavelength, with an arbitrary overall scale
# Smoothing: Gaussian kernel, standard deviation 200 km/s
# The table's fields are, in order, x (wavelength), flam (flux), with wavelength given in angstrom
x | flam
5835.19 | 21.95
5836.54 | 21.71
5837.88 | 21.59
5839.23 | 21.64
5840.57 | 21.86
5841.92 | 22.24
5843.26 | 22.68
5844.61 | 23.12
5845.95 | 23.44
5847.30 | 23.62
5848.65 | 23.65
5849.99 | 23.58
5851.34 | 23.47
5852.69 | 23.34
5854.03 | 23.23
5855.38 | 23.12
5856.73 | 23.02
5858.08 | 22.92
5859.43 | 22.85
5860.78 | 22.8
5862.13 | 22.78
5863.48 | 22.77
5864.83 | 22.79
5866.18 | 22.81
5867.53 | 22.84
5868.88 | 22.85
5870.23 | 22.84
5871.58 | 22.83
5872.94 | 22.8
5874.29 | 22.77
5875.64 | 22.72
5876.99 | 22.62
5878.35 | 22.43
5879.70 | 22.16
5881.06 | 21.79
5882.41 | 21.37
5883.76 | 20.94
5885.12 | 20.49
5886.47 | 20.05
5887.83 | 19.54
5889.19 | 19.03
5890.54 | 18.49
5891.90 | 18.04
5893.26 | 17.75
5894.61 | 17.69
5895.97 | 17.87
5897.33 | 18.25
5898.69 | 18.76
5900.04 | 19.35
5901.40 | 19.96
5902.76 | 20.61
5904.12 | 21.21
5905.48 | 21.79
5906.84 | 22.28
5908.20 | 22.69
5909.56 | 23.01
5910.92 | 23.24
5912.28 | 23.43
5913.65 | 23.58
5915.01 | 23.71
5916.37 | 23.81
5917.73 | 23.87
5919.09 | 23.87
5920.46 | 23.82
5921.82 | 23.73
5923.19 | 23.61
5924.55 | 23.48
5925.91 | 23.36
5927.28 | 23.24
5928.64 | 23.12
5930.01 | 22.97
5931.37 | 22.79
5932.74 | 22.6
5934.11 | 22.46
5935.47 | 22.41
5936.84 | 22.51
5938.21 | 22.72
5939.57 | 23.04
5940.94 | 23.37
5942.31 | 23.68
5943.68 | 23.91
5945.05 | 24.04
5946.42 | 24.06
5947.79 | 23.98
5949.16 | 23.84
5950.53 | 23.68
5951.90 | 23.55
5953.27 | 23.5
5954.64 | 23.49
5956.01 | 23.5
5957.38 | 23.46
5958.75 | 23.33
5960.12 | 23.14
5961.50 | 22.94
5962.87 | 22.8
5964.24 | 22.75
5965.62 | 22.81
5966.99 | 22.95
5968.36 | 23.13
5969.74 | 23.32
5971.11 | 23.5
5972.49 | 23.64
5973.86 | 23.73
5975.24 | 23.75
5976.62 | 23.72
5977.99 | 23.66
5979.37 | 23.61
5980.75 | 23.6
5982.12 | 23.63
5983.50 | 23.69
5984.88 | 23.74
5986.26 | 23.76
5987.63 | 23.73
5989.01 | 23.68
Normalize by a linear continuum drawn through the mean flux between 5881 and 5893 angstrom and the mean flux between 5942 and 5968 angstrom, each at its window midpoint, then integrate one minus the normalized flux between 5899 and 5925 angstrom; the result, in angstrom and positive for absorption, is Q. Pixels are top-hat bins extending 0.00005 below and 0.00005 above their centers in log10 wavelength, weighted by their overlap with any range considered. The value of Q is -1.8 angstrom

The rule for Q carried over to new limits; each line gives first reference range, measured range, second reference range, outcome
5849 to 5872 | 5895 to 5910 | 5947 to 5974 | 1.8 angstrom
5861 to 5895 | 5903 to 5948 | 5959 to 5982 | -1.6 angstrom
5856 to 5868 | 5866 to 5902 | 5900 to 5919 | 3.2 angstrom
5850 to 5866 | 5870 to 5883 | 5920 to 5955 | 0.4 angstrom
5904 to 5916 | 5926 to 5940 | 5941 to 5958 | 0.3 angstrom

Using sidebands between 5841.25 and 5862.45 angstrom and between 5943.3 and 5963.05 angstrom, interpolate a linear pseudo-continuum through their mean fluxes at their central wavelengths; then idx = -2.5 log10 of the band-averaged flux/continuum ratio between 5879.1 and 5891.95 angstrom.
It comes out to 0.15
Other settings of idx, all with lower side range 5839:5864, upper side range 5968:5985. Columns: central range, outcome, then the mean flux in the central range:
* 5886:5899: 0.24 mag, 18.5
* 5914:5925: -0.02 mag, 23.7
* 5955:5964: 0.01 mag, 23.2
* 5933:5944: 0.02 mag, 23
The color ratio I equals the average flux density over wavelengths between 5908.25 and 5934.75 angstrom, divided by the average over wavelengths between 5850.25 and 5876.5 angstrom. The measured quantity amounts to 1.02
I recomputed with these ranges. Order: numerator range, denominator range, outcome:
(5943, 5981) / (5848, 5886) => 1.04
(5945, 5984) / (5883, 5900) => 1.24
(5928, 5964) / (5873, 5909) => 1.14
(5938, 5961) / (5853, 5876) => 1.03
